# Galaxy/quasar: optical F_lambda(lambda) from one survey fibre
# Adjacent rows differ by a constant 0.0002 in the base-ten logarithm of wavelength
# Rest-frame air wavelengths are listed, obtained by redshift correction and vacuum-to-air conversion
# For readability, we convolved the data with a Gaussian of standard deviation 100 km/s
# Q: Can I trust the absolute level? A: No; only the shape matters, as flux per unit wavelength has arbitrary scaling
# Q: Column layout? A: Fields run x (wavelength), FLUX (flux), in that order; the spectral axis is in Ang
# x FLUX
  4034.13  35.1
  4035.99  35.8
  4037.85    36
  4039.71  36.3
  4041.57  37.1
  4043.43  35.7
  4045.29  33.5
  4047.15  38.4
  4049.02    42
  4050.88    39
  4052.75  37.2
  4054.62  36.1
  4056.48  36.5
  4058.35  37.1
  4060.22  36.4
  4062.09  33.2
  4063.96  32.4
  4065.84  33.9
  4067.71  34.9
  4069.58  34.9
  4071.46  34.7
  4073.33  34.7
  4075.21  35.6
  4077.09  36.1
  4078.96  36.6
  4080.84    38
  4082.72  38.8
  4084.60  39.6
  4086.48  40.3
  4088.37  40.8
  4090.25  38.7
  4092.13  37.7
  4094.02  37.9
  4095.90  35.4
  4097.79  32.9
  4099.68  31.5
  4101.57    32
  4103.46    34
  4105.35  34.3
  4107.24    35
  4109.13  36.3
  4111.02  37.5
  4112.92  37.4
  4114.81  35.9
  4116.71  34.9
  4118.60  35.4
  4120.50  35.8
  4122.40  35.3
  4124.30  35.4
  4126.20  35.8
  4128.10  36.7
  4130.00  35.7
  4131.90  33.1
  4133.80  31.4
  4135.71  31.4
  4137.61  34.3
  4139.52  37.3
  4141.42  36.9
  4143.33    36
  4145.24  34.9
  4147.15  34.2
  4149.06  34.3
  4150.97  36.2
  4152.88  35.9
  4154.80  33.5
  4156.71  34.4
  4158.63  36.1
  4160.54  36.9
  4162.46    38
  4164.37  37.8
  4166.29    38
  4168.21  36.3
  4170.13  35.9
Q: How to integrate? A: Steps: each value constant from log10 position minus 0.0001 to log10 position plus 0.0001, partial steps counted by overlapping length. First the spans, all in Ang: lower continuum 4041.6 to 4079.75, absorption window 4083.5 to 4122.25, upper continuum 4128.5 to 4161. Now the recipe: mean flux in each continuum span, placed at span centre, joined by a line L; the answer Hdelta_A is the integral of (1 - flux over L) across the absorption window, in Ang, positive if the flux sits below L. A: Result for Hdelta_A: -0.8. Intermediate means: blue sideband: 36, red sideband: 34.9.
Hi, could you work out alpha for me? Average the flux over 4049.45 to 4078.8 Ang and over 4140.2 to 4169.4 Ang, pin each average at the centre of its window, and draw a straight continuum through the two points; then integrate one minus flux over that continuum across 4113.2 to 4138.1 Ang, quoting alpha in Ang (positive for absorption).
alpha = 0.8 Ang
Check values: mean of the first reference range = 35.7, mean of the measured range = 34.8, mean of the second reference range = 36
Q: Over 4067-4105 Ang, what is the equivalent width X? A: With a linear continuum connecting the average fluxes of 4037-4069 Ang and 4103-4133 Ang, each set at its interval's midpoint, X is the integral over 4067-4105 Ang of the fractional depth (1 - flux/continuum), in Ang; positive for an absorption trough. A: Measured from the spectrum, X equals -0.38 Ang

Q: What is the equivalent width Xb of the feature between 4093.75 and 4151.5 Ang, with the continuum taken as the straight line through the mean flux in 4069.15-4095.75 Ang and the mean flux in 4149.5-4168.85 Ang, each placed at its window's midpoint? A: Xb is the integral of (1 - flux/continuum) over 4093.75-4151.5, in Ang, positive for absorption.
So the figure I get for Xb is 2.9 Ang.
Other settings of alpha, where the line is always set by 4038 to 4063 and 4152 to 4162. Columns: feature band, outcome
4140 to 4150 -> 0.1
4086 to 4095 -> -0.7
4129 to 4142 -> 0.5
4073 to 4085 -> -0.2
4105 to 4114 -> 0.0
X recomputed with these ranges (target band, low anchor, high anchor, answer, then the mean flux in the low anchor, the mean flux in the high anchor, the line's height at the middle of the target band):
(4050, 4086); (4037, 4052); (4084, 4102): 0.8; 37.3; 36.7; 37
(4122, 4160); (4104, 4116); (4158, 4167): 1.9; 36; 37.4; 36.8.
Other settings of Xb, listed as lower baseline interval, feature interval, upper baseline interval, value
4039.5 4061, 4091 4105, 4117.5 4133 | 0.58 Ang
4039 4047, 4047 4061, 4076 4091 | -0.45 Ang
